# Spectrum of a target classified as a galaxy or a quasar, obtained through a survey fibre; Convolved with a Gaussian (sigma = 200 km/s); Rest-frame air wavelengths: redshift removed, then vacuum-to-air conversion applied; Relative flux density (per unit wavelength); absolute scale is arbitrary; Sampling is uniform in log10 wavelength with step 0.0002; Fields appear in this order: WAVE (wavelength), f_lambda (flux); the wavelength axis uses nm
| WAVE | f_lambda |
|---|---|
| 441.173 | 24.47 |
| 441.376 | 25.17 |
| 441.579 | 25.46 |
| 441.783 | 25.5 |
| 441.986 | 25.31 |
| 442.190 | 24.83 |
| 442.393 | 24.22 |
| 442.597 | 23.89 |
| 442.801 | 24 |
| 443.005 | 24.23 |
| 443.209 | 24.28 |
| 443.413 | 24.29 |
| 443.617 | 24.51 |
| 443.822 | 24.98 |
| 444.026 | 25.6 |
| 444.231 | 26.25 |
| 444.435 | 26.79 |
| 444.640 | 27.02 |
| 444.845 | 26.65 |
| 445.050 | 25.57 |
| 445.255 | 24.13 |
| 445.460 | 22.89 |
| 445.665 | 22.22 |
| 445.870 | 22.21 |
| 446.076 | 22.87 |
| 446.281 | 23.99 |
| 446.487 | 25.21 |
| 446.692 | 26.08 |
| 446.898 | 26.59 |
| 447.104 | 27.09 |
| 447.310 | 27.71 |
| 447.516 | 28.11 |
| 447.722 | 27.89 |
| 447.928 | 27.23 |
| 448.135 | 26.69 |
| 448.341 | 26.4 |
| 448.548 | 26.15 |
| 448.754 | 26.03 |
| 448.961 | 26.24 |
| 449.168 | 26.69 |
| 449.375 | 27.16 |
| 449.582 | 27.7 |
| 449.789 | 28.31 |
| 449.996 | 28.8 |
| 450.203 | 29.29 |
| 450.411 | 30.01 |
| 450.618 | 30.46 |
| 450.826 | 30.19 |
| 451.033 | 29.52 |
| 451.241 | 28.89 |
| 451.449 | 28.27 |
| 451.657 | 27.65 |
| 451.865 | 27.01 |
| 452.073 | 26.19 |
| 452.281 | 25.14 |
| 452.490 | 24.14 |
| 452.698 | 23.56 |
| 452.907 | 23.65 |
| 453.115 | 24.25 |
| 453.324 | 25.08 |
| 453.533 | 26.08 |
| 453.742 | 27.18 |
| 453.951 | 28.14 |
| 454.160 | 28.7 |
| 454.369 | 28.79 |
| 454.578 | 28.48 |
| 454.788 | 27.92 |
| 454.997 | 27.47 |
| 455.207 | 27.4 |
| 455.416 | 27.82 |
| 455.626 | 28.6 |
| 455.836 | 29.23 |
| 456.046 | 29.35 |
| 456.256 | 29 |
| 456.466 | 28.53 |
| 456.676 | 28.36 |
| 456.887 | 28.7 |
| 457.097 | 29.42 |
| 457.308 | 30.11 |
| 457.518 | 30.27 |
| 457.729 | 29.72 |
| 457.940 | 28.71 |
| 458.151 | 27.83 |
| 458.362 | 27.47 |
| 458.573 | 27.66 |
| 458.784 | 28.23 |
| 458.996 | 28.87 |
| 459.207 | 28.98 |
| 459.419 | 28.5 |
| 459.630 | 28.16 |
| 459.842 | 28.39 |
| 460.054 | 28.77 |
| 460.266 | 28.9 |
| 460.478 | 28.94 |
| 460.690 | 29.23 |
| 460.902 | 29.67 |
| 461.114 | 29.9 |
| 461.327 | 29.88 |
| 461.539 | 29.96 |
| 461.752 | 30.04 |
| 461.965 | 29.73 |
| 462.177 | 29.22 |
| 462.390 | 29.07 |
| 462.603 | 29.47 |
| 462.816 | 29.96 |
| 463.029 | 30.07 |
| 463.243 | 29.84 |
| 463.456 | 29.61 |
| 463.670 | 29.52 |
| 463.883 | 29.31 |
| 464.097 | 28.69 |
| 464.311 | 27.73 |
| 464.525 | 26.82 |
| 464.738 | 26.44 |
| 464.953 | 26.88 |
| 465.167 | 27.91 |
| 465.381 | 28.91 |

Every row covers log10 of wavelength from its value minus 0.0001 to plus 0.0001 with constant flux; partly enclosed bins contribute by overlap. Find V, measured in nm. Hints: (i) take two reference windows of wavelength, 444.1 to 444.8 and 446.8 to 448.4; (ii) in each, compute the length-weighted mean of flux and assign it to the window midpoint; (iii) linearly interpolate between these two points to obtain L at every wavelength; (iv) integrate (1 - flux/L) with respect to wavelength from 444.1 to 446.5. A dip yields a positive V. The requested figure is 0.19 nm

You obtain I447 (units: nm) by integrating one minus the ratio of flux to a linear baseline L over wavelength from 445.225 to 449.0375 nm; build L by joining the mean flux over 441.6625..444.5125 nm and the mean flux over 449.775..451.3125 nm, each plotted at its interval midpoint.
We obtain 0.254 nm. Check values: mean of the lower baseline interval 24.9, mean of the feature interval 25.6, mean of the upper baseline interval 29.5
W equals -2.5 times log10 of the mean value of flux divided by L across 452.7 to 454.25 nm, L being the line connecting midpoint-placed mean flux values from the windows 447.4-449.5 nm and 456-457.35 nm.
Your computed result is 0.09 mag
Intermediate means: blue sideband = 26.9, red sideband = 29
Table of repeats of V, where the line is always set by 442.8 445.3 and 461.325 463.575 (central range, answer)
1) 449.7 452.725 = -0.102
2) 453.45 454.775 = -0.010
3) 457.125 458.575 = -0.017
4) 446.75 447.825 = -0.054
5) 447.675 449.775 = -0.033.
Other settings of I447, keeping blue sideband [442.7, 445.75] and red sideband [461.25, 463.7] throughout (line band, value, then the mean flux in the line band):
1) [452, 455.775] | 0.11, 26.6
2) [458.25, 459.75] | 0.03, 28.3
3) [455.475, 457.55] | -0.07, 29.1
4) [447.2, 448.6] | -0.07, 27.2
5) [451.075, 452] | -0.04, 28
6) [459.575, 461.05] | 0.01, 28.9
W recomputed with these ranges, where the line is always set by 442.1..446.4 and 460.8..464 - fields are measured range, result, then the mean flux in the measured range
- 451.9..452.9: 0.086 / 24.8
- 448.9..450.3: -0.070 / 27.8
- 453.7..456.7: -0.028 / 28.4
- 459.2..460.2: 0.015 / 28.5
